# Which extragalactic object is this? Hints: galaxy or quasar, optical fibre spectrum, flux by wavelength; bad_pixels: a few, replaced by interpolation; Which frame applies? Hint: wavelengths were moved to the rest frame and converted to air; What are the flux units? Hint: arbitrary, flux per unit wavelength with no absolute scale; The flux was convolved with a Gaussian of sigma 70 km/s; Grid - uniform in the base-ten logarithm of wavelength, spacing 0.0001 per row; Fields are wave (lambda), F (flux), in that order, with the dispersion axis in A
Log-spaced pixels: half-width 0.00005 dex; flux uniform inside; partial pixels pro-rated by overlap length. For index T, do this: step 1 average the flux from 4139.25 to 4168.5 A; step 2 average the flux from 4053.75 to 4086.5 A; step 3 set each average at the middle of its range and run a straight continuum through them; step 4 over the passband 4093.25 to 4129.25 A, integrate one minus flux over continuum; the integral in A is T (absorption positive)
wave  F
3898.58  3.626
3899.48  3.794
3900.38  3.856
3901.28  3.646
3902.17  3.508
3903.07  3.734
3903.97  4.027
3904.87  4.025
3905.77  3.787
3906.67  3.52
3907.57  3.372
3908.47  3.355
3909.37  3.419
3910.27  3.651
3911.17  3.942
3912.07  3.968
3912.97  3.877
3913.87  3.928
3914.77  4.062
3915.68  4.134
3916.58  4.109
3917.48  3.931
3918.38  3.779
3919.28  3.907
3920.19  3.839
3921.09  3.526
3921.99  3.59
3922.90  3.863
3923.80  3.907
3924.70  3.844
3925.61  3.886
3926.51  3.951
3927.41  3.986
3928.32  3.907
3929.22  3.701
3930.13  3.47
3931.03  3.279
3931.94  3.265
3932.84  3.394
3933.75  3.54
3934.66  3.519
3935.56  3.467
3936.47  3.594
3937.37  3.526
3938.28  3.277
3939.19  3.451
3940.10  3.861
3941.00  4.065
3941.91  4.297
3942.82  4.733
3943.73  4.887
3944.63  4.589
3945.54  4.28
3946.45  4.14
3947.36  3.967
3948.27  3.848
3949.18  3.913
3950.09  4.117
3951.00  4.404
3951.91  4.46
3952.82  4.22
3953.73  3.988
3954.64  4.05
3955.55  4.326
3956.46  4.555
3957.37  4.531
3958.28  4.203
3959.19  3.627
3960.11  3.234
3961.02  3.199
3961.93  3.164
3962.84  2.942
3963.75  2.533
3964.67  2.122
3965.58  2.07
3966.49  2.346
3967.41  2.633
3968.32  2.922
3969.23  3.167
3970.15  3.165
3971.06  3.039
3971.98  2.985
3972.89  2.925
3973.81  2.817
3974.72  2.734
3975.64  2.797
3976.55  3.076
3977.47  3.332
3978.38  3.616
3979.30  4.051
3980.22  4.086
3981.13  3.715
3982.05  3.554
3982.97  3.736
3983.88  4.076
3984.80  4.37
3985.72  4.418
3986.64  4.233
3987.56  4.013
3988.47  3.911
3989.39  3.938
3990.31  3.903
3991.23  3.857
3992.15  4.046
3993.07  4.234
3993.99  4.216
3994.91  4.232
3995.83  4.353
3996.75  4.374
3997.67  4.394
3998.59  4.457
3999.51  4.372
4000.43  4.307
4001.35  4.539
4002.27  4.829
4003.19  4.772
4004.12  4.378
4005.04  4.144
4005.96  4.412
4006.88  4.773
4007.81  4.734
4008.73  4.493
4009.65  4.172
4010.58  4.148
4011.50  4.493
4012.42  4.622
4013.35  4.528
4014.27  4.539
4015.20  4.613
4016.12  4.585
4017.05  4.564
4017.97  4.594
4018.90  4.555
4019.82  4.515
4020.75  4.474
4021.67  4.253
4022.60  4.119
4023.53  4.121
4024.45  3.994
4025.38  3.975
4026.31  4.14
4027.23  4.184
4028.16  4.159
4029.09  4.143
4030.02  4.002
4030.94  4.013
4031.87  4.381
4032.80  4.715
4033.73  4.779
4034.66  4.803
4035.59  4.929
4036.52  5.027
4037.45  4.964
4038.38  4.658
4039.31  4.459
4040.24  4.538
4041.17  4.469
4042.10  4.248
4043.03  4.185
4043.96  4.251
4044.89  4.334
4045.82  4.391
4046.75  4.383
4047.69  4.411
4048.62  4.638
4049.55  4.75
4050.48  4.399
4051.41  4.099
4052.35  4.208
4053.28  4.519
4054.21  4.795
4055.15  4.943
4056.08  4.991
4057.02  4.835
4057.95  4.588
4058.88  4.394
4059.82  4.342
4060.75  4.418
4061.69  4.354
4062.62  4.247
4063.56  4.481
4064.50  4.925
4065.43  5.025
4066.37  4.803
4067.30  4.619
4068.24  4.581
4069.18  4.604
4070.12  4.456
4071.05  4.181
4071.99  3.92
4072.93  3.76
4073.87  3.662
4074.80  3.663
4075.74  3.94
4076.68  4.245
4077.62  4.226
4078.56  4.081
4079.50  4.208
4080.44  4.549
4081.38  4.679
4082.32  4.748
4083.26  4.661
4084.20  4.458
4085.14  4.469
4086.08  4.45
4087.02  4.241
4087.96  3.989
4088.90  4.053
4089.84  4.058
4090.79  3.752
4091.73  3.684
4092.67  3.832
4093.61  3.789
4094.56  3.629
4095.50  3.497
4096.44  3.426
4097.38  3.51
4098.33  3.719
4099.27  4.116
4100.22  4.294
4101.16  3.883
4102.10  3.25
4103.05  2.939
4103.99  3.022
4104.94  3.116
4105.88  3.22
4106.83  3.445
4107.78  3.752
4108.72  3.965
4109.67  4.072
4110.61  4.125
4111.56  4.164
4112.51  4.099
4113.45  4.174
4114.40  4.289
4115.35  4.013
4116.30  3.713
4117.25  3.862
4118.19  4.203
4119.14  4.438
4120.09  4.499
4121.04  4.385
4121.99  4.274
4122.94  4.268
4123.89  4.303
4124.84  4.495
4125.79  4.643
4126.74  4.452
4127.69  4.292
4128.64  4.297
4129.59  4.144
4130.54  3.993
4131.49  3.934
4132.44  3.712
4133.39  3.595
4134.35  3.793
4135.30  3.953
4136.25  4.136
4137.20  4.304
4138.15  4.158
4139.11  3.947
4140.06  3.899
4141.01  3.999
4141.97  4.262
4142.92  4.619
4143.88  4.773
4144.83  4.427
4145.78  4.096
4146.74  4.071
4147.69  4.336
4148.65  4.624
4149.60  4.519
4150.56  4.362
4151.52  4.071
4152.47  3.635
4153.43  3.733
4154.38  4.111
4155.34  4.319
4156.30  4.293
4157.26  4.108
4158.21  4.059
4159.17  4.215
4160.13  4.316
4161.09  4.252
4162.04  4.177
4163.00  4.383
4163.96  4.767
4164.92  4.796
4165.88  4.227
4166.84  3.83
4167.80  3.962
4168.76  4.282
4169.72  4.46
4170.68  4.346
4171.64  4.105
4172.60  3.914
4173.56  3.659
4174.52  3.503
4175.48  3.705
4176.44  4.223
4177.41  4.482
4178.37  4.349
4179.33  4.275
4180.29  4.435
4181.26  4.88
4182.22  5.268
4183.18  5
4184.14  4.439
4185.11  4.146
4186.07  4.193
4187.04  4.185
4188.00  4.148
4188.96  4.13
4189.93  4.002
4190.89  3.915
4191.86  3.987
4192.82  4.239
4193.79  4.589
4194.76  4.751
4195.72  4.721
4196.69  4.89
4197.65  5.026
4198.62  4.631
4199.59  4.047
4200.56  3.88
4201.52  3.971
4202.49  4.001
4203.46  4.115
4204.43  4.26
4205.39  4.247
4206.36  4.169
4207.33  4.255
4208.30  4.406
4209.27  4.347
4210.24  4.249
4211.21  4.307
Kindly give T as 3.3 A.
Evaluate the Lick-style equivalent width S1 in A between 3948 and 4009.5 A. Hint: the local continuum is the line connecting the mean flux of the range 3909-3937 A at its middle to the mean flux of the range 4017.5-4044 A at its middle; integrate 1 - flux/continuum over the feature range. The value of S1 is 4.3 A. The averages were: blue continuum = 3.75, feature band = 3.81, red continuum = 4.4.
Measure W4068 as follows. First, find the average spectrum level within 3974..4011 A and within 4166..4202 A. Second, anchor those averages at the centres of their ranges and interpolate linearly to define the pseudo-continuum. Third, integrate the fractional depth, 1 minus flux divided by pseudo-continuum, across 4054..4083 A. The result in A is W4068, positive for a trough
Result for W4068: -1.8 A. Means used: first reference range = 4.09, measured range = 4.42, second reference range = 4.29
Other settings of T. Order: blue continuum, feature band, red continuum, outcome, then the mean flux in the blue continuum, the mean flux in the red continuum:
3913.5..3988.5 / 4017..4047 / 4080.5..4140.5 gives -4.3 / 3.68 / 4.01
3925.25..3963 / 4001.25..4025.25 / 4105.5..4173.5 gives -2.8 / 3.88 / 4.16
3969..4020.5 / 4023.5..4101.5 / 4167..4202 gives -3.1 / 4.07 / 4.29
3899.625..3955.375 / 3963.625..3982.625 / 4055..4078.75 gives 4.7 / 3.86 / 4.39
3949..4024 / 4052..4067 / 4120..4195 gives -2.1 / 3.93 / 4.23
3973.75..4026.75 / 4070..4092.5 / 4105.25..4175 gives 0.0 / 4.17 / 4.14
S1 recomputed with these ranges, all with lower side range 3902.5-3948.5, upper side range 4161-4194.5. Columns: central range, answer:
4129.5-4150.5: 0.2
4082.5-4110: 2.1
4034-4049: -1.9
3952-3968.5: 2.0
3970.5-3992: 1.6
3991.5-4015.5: -2.8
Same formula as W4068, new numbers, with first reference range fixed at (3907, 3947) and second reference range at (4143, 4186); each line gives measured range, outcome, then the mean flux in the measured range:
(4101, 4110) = 1.6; 3.44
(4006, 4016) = -1.3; 4.51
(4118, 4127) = -0.4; 4.4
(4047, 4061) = -1.7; 4.56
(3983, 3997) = -0.7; 4.13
